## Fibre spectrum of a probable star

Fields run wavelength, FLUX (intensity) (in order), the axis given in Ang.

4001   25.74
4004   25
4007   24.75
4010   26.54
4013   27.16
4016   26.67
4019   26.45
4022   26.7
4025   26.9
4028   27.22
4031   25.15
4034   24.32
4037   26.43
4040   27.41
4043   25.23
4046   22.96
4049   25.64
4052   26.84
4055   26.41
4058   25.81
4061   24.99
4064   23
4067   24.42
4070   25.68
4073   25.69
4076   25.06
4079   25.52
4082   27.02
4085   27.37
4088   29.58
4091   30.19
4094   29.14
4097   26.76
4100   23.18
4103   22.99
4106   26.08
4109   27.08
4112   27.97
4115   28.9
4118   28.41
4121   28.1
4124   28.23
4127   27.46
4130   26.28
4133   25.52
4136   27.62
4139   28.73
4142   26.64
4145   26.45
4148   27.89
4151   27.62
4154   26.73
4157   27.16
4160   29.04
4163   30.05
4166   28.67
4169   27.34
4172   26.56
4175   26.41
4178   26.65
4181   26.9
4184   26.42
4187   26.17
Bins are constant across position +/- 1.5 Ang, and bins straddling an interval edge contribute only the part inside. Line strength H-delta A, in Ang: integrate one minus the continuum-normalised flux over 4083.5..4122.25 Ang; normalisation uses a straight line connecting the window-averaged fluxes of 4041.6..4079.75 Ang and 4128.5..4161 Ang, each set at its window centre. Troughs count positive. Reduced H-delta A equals -1.7 Ang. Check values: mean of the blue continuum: 25.2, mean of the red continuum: 27.2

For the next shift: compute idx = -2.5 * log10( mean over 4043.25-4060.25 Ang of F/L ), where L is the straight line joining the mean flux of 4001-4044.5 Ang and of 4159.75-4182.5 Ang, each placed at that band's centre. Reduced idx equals 0.04 mag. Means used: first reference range 26.1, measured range 25.5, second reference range 27.6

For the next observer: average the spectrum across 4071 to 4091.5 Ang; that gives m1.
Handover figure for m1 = 27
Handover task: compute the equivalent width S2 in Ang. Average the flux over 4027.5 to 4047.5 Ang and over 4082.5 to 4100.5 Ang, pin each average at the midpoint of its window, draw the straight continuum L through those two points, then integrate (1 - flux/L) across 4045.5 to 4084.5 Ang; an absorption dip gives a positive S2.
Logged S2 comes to 1.86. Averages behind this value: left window 25.4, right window 27.9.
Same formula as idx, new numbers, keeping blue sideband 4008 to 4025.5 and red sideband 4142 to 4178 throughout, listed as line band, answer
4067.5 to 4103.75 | 0.02 mag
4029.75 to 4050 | 0.06 mag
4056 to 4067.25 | 0.10 mag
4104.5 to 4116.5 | -0.01 mag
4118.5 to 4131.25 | -0.01 mag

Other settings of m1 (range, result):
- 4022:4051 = 25.8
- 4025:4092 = 26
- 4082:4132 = 27.3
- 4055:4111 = 26.1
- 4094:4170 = 27.3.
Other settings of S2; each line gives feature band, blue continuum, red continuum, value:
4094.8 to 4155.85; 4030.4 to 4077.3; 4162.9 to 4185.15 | -1.17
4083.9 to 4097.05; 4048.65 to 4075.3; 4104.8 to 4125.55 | -1.06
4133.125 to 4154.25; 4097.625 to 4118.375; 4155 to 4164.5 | 0.46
